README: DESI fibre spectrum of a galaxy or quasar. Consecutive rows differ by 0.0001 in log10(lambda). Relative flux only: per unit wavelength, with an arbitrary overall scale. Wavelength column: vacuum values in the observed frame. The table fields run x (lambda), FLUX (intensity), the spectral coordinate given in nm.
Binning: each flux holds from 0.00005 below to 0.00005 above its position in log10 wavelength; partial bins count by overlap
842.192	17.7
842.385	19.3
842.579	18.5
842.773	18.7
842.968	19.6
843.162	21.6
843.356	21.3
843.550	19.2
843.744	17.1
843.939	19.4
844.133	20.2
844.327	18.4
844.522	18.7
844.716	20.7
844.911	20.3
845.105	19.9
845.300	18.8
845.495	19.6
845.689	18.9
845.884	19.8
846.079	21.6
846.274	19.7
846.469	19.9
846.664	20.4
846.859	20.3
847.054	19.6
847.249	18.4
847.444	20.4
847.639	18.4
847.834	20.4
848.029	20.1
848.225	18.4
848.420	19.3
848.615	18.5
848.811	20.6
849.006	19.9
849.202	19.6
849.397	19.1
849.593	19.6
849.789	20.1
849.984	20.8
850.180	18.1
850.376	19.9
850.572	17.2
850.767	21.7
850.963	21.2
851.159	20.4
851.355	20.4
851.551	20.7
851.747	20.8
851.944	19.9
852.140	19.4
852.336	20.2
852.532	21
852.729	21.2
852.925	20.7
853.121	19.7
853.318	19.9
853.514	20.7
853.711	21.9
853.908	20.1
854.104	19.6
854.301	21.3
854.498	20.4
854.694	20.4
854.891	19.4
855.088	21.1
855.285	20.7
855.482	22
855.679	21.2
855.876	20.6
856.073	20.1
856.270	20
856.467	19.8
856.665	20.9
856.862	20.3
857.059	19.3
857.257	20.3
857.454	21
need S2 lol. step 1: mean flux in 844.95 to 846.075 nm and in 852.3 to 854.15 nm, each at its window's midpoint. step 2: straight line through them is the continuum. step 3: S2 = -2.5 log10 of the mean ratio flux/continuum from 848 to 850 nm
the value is 0.03 mag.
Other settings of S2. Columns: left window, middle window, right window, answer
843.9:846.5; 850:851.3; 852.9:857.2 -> 0.02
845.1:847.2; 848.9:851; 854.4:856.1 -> 0.03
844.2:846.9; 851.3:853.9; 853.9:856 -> 0.00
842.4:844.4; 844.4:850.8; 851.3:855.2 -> 0.01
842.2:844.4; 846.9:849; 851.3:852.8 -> 0.03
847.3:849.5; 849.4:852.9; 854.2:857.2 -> -0.01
